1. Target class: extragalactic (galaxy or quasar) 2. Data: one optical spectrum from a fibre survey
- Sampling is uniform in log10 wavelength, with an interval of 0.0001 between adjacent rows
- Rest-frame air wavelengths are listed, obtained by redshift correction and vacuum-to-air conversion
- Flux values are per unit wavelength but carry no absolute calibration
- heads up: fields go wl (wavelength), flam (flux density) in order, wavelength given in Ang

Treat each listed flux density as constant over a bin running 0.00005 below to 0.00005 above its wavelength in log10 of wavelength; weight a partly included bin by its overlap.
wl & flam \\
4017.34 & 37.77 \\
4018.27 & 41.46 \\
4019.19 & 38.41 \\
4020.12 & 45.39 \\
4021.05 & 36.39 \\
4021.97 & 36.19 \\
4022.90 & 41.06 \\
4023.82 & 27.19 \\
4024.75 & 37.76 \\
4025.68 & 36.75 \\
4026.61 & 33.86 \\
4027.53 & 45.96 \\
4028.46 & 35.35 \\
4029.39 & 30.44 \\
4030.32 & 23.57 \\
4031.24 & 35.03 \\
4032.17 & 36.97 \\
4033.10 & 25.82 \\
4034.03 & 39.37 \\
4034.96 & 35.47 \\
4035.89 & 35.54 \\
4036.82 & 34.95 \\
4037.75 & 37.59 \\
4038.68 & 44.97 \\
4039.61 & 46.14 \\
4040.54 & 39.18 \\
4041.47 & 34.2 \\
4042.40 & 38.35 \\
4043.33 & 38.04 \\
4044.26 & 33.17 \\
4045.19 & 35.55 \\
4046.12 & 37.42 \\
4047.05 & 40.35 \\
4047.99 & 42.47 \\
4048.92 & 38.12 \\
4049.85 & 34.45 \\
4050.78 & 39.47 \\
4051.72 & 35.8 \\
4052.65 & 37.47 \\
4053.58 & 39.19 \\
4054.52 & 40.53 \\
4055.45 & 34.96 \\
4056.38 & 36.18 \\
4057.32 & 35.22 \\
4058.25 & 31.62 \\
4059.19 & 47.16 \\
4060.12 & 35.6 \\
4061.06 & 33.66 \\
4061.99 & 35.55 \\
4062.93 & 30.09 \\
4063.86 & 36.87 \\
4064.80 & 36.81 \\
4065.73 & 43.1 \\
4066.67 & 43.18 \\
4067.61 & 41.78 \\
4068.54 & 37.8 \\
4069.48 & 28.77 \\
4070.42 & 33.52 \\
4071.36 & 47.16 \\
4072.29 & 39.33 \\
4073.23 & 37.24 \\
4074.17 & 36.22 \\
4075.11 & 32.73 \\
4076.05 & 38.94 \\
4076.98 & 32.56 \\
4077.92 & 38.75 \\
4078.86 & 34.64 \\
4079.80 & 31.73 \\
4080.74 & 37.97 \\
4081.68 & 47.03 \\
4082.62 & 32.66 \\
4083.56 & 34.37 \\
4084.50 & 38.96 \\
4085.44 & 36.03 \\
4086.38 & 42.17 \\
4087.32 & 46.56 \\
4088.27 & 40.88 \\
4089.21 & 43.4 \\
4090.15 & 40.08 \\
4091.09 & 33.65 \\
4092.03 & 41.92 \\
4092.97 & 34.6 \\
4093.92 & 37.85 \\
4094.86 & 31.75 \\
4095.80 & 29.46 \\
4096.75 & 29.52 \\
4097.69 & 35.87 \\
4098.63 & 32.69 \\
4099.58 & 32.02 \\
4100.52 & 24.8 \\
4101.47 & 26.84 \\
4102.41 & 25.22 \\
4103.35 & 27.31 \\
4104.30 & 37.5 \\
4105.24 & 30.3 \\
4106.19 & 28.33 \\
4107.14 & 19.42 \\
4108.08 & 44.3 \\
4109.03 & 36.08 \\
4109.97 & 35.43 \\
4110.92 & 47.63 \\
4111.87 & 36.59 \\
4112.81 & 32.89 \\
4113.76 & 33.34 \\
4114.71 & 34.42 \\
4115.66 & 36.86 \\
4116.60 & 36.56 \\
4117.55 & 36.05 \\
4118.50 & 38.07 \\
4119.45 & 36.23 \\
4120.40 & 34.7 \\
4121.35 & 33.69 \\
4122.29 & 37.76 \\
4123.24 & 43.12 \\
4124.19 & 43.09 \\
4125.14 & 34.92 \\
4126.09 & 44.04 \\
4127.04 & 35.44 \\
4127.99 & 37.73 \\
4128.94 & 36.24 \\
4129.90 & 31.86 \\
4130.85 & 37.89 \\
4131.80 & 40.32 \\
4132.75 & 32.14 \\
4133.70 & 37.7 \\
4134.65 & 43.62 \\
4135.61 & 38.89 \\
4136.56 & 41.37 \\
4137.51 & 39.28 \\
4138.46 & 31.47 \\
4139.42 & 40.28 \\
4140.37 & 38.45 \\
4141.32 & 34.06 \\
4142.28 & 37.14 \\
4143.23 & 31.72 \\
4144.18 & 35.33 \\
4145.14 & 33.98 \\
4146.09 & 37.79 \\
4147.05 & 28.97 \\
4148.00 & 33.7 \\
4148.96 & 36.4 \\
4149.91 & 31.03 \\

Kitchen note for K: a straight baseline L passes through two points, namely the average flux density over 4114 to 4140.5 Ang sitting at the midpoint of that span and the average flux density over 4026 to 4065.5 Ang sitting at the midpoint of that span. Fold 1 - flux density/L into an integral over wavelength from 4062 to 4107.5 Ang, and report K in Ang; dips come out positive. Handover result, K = 2.0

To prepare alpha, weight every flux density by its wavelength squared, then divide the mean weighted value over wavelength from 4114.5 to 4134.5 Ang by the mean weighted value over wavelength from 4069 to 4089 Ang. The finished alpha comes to 1.01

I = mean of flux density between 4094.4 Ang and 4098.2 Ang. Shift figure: 31.7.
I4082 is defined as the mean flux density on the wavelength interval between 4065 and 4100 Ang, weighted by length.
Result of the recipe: 37.2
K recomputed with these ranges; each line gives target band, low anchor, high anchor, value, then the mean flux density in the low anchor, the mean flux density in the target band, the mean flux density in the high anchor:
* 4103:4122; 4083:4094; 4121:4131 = 1.7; 39.2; 34.9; 37.8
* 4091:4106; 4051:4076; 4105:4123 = 1.7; 37.3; 31.8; 35.4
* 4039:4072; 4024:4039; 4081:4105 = -2.3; 35.3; 37.7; 35.3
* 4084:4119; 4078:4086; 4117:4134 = 1.9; 36.8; 35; 37.3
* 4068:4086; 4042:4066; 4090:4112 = -0.8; 37.2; 36.7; 33.1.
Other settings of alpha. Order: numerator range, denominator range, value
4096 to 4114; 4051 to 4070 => 0.89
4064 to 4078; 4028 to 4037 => 1.16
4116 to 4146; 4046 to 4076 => 1.03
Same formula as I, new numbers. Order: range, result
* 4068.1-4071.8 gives 36.6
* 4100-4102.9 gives 25.8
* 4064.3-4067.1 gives 40.9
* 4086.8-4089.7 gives 43.5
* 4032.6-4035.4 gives 33.5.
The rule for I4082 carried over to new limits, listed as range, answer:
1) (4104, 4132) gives 36.3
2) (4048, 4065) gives 36.8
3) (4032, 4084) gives 37.2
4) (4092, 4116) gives 33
